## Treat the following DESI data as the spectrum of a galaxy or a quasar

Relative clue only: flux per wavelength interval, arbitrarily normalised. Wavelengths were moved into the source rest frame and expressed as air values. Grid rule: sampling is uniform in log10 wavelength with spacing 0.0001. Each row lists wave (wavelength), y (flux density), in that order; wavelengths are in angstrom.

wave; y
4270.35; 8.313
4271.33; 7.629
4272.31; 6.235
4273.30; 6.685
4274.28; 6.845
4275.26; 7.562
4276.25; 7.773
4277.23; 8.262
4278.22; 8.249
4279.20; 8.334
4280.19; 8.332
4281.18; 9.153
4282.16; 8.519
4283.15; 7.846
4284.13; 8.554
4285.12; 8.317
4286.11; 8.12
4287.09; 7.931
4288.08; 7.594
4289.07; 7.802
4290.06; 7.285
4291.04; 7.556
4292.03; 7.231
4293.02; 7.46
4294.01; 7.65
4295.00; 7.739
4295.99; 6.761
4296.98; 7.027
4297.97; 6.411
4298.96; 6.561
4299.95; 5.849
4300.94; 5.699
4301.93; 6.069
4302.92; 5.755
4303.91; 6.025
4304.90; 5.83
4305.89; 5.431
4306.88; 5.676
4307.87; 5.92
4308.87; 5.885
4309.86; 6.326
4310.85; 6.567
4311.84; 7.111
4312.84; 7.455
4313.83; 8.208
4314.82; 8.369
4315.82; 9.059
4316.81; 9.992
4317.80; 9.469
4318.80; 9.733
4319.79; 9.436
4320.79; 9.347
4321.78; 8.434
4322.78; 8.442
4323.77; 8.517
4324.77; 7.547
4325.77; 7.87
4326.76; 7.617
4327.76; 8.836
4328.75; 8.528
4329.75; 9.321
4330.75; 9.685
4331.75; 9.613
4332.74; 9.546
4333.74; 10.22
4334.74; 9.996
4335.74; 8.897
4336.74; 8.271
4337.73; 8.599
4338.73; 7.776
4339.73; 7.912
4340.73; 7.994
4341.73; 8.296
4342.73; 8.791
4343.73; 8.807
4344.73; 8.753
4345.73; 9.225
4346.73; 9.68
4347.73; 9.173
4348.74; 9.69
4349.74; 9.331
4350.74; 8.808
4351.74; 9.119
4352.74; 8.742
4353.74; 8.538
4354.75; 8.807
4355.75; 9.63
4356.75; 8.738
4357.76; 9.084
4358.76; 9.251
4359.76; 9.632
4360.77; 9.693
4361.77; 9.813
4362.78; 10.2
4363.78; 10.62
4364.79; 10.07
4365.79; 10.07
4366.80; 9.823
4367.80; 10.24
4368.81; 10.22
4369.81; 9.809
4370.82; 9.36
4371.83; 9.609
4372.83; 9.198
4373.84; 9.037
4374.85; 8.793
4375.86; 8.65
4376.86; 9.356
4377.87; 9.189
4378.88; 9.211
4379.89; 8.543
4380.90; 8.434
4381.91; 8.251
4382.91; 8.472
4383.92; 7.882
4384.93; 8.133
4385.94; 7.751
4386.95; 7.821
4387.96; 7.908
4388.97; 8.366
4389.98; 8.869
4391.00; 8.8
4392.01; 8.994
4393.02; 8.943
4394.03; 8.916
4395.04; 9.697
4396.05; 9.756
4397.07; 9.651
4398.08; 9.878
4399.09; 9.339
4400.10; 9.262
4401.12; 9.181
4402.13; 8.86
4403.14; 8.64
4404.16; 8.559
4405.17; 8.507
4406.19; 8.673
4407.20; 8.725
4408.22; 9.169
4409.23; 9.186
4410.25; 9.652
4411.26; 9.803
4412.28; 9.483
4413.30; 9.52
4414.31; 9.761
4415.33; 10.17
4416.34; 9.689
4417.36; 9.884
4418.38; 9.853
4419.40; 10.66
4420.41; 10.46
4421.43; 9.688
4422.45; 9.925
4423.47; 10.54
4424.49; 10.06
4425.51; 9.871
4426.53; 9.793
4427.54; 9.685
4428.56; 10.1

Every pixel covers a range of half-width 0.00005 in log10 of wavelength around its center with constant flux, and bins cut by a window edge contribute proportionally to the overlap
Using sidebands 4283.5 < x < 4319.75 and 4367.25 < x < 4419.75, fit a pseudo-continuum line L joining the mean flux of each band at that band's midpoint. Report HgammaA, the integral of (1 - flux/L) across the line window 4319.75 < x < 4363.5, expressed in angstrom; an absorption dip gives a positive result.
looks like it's -4.8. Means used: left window 7.27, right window 9.12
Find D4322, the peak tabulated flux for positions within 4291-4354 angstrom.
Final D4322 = 10.22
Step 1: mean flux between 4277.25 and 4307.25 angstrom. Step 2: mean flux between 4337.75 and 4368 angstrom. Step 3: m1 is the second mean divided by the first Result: 1.27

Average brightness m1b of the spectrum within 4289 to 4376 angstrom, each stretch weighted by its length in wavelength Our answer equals 8.41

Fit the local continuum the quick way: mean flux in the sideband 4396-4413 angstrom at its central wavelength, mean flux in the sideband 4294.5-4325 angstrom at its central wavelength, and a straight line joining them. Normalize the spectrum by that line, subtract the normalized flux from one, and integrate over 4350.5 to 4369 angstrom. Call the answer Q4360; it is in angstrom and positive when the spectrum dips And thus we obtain -2.74 angstrom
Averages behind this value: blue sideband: 7.31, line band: 9.53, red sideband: 9.18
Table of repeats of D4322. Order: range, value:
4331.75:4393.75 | 10.62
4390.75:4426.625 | 10.66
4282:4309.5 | 8.554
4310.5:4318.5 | 9.992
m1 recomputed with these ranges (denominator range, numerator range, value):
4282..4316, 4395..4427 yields 1.36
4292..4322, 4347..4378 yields 1.30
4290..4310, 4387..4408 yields 1.38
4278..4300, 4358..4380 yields 1.24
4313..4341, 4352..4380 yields 1.07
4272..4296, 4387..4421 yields 1.19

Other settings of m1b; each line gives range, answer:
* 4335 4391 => 9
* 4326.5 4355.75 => 8.94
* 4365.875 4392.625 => 8.89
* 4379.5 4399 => 8.7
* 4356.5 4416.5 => 9.18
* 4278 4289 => 8.25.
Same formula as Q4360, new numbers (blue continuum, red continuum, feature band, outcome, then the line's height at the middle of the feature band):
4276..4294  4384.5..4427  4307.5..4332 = 0.3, 8.38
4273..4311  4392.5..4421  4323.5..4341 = -1.7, 7.95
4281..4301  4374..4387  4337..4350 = -1.0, 8.11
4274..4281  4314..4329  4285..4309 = 4.4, 8.32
